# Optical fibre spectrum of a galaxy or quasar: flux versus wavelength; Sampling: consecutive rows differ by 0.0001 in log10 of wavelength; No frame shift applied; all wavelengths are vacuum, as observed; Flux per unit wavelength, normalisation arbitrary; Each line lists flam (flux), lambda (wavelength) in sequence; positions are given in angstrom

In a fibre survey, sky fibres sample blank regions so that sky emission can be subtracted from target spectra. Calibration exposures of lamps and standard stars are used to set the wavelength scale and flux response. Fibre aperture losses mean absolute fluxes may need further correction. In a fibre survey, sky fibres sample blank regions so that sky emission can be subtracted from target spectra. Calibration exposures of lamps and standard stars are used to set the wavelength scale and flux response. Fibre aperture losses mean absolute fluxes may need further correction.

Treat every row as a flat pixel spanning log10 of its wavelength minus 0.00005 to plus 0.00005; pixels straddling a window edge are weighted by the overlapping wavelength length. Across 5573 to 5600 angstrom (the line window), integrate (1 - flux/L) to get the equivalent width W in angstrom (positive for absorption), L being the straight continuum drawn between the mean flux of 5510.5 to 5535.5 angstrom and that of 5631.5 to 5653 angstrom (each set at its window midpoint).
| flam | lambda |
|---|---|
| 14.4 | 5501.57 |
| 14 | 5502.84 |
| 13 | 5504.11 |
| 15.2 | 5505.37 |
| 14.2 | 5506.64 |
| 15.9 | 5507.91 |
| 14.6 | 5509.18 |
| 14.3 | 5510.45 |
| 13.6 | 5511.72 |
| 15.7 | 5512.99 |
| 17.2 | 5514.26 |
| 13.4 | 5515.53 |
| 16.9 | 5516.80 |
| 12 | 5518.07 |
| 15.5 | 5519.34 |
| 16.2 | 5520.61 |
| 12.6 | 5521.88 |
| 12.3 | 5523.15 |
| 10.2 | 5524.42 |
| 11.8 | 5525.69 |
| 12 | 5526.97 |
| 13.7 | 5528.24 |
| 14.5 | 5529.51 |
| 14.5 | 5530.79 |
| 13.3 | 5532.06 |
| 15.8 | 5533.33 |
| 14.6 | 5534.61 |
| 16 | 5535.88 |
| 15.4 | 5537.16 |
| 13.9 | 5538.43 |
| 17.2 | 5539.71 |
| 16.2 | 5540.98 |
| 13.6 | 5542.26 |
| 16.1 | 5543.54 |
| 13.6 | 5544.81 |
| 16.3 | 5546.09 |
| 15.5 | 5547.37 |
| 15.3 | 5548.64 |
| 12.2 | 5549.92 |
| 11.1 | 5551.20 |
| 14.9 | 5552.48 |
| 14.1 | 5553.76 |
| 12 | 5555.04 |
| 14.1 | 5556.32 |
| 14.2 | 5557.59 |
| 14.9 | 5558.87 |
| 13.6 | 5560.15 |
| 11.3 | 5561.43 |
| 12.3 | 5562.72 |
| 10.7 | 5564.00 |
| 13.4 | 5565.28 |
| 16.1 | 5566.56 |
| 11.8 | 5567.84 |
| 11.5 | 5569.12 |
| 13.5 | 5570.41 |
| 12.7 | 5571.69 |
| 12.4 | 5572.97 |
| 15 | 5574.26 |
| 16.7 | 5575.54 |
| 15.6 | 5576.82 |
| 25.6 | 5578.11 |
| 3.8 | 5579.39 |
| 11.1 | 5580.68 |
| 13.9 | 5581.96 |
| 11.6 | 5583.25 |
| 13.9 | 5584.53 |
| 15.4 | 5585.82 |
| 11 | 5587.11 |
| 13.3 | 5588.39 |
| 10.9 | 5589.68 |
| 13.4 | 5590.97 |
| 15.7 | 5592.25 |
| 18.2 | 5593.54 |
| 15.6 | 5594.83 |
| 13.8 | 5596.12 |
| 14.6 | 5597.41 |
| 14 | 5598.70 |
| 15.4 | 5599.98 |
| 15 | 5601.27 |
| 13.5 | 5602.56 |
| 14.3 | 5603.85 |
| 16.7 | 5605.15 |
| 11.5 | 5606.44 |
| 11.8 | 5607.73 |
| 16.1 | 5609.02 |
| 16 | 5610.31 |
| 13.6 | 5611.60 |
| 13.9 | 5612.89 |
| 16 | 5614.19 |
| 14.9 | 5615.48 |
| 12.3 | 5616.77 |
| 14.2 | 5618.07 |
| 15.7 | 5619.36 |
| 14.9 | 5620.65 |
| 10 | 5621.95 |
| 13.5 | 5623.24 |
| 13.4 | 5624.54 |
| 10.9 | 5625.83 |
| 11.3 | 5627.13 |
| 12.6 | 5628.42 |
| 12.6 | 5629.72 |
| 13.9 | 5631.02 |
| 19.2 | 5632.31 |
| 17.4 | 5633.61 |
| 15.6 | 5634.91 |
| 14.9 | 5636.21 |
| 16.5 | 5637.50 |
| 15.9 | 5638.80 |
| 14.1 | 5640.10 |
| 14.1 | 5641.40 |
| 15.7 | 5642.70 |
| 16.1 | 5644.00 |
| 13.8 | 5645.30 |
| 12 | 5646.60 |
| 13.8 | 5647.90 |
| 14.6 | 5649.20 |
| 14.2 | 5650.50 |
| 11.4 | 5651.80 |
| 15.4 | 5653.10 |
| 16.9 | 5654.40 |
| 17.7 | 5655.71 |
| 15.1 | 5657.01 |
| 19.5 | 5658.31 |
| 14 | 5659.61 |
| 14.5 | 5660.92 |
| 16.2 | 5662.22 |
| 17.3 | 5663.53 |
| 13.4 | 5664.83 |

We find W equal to 0.7 angstrom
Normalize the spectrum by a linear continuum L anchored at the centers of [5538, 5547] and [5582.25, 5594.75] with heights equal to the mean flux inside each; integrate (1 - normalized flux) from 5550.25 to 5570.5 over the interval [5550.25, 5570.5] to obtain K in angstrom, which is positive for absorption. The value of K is 2.3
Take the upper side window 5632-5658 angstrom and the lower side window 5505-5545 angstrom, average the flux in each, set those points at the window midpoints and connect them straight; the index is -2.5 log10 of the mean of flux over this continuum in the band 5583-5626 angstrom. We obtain 0.07 mag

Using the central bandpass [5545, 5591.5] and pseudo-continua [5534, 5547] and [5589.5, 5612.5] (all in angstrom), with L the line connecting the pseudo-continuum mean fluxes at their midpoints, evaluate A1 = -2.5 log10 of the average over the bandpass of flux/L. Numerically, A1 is 0.11 mag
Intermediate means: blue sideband 15.3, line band 13.5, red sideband 14.5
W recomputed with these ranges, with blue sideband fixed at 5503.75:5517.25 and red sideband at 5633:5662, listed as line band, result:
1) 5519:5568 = 3.4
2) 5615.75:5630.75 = 2.2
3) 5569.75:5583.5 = 1.1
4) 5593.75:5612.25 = 0.7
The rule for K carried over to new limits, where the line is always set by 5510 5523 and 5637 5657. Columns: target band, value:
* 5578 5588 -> 1.4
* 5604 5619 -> 0.5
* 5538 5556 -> 0.3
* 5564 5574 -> 1.2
